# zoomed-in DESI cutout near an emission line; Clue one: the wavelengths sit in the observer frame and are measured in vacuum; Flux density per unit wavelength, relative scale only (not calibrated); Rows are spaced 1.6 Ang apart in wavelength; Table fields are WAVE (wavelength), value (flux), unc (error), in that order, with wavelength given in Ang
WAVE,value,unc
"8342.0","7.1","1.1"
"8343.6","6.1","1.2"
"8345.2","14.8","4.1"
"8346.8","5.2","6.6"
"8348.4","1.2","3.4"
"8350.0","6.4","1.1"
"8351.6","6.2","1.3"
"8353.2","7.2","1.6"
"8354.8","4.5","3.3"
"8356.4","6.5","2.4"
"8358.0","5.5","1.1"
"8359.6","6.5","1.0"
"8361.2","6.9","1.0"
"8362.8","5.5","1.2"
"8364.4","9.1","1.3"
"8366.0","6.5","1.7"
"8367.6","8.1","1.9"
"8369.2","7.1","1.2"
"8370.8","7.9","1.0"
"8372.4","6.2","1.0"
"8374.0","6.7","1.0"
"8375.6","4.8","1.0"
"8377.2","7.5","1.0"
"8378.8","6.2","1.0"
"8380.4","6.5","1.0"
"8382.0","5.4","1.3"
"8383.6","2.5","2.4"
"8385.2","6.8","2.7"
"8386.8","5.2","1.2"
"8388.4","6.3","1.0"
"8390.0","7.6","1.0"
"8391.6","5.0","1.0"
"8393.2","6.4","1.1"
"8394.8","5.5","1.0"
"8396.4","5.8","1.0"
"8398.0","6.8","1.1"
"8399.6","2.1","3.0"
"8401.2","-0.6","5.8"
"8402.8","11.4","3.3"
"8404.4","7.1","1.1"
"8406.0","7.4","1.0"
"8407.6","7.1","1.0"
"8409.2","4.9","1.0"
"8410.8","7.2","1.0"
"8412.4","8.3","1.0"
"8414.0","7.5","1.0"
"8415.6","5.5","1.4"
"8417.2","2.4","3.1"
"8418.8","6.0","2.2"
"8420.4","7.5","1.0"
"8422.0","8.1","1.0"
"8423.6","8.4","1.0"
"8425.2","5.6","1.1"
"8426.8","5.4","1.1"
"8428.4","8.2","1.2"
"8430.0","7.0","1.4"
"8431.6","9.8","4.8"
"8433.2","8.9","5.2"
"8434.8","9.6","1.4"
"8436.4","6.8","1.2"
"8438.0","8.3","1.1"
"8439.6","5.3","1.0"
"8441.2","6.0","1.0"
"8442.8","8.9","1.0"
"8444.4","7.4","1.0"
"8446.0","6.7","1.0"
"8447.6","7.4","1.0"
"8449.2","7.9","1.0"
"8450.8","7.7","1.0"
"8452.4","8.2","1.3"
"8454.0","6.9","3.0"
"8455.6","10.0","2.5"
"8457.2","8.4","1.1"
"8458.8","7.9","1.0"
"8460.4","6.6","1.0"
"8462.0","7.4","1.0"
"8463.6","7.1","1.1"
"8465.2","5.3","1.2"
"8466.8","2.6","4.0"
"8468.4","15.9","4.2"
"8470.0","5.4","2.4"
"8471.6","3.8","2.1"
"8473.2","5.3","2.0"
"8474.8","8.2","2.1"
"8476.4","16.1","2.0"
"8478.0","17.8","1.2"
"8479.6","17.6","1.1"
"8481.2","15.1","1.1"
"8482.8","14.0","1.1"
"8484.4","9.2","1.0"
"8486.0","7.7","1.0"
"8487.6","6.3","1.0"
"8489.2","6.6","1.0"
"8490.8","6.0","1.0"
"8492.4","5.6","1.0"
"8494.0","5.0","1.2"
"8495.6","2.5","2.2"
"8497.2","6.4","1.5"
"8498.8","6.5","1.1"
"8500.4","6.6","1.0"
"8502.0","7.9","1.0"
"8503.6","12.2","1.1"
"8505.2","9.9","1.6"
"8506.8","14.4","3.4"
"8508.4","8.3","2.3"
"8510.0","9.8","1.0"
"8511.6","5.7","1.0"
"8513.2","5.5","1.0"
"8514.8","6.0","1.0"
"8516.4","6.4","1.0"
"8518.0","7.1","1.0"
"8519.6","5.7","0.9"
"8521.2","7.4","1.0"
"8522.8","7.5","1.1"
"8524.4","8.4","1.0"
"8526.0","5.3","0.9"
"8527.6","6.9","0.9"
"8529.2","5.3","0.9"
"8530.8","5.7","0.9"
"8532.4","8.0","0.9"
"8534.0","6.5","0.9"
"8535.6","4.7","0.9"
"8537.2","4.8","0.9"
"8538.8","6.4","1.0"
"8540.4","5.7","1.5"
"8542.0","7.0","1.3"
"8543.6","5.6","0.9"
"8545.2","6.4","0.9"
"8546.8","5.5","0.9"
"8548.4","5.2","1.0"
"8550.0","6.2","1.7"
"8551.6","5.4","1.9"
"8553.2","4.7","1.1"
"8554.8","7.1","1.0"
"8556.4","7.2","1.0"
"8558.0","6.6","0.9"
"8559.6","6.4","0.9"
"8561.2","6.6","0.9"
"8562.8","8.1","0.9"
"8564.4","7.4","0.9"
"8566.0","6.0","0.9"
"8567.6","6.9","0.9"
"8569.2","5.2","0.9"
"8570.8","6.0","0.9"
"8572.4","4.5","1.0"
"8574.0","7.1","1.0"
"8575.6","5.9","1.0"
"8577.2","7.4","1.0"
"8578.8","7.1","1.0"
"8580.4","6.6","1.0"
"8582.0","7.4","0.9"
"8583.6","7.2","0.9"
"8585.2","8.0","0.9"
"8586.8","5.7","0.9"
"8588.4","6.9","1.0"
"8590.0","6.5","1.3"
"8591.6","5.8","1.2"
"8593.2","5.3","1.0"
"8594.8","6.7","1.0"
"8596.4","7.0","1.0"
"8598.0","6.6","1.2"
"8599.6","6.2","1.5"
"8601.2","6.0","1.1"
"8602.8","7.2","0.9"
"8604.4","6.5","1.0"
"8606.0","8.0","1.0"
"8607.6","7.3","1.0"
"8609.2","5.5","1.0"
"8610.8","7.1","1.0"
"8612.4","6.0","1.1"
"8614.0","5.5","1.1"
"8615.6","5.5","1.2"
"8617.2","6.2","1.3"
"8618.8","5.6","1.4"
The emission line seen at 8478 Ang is H-alpha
